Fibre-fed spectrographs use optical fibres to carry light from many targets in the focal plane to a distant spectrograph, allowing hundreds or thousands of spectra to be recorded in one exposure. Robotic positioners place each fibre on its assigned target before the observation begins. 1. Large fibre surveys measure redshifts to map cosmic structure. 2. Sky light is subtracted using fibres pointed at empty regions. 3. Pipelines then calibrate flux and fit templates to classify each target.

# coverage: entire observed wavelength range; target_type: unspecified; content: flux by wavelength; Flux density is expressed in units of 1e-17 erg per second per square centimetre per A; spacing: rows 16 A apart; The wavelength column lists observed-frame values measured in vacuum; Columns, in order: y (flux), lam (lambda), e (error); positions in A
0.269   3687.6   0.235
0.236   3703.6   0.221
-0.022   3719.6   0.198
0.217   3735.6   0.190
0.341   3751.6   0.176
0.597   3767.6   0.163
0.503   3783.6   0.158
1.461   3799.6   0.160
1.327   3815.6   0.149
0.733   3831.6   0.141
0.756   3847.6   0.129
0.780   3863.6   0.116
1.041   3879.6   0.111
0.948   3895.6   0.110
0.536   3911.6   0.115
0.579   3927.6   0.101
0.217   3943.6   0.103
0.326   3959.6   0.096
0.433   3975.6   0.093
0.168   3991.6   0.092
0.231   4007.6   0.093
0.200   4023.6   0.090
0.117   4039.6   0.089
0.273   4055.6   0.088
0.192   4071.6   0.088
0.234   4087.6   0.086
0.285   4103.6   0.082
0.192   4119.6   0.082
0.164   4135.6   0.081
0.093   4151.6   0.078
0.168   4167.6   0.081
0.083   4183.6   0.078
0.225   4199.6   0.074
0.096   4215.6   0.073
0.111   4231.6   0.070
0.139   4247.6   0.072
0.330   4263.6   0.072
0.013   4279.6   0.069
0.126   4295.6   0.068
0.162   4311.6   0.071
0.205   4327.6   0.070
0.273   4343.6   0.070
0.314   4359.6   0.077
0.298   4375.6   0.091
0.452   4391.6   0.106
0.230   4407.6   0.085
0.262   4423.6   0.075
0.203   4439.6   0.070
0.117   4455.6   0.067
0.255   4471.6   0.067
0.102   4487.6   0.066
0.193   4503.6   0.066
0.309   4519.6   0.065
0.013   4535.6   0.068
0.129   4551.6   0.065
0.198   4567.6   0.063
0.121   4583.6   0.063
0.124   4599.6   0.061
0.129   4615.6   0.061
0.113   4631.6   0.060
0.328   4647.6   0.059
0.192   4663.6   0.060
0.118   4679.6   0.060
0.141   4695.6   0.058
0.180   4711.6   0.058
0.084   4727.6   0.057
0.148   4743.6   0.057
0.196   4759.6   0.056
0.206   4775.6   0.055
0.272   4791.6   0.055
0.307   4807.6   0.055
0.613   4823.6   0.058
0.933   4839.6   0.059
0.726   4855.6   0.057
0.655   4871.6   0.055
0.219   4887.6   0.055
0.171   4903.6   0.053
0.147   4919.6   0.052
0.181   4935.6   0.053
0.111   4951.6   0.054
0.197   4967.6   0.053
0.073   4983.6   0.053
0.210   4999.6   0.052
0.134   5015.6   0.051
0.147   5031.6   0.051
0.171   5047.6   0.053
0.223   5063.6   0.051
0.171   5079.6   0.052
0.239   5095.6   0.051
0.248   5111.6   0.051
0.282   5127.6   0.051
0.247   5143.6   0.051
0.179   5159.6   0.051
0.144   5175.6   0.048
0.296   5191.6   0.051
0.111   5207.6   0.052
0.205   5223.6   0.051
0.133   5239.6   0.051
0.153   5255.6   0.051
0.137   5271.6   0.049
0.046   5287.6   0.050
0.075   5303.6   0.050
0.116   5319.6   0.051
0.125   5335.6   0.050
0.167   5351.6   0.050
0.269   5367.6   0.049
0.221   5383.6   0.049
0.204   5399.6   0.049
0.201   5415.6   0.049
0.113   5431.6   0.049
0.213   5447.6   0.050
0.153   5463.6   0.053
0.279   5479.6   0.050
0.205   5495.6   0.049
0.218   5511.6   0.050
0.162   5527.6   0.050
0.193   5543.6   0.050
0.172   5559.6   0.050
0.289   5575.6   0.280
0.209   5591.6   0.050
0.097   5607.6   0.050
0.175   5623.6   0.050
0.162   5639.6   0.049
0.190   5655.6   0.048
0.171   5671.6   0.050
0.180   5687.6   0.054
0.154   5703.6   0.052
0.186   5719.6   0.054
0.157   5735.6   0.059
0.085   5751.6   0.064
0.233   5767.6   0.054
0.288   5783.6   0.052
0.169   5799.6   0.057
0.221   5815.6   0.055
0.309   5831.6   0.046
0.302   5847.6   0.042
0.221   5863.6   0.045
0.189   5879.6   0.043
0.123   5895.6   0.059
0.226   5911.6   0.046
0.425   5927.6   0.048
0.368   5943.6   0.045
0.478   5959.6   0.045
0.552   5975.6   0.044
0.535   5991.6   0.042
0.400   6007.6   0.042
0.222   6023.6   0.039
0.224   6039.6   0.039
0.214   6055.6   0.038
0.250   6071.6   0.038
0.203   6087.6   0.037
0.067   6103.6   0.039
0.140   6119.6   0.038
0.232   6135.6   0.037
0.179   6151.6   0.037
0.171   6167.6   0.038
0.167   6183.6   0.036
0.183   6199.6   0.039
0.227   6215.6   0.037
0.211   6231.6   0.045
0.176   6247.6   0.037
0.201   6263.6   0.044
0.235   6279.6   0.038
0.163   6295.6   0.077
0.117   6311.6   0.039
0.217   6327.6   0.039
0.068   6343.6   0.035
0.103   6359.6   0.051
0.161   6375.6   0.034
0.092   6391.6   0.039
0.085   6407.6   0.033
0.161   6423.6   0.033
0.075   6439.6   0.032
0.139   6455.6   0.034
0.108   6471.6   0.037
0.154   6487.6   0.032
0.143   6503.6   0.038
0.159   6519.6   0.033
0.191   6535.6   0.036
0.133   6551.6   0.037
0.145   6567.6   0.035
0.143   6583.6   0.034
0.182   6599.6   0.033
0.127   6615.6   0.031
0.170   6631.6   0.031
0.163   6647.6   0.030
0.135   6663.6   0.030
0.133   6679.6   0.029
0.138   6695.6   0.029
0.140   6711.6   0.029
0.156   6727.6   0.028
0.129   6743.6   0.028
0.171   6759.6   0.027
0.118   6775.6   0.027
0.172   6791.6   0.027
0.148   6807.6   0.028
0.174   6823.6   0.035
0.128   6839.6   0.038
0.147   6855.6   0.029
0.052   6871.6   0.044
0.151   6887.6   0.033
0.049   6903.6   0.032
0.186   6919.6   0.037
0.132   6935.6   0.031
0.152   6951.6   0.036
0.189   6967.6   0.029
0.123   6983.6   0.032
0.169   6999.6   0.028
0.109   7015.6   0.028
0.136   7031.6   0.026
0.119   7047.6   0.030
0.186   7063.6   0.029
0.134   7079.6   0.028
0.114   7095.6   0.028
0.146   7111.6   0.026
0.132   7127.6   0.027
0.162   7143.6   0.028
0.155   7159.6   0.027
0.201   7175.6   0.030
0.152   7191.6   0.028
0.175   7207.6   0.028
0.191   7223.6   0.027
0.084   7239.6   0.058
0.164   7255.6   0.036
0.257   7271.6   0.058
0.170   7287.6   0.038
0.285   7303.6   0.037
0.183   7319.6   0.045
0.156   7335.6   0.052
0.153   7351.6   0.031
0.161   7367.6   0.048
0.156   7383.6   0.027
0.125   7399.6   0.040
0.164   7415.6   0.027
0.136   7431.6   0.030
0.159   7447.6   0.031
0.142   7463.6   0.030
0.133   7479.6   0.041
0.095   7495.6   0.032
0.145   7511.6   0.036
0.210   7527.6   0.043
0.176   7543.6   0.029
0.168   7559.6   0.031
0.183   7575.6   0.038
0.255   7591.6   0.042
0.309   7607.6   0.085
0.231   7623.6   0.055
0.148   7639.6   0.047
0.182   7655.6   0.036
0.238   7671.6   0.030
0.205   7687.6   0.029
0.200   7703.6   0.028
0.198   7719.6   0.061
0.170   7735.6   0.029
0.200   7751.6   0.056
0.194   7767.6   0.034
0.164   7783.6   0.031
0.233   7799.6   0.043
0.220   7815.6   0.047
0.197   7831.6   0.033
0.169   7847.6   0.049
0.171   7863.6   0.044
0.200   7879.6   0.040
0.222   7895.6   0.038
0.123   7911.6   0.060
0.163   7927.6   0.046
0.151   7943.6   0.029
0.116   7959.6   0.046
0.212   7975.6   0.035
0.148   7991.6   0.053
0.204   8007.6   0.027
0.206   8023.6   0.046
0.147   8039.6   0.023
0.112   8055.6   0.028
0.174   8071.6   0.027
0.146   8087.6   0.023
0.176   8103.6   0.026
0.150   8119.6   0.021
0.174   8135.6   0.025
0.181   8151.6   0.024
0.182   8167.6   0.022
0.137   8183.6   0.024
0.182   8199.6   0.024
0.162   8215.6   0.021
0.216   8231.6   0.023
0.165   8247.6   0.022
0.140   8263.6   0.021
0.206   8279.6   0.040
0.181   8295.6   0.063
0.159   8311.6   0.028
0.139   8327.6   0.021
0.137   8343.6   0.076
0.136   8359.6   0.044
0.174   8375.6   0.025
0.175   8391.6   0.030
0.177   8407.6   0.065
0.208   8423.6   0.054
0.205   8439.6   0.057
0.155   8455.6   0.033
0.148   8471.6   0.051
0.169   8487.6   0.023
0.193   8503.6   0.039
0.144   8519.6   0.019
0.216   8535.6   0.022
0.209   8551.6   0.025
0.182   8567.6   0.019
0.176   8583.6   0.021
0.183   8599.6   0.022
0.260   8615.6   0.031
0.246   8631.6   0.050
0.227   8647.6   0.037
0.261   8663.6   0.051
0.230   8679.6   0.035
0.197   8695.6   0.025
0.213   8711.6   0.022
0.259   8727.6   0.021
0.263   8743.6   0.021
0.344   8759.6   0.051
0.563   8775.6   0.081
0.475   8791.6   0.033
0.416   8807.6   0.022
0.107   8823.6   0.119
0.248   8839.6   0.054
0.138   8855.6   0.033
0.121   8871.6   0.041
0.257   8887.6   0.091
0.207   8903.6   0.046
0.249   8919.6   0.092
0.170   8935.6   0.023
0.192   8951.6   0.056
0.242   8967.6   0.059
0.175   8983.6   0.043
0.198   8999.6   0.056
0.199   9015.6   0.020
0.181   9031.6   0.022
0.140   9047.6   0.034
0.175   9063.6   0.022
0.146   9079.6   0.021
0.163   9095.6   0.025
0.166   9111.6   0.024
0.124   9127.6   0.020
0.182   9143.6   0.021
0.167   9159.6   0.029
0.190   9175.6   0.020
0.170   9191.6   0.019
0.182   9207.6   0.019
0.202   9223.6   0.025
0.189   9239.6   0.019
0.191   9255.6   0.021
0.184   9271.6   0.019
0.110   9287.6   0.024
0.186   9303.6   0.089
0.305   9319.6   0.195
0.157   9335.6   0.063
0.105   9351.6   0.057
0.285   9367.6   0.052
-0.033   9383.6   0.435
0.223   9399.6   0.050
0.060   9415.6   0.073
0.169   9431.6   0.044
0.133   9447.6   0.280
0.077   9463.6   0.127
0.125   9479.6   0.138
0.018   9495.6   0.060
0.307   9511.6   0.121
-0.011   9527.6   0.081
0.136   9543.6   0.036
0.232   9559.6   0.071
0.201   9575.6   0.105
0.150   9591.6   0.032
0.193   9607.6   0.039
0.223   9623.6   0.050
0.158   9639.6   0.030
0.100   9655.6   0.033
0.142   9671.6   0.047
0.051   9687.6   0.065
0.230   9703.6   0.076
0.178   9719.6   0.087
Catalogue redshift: 2.14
